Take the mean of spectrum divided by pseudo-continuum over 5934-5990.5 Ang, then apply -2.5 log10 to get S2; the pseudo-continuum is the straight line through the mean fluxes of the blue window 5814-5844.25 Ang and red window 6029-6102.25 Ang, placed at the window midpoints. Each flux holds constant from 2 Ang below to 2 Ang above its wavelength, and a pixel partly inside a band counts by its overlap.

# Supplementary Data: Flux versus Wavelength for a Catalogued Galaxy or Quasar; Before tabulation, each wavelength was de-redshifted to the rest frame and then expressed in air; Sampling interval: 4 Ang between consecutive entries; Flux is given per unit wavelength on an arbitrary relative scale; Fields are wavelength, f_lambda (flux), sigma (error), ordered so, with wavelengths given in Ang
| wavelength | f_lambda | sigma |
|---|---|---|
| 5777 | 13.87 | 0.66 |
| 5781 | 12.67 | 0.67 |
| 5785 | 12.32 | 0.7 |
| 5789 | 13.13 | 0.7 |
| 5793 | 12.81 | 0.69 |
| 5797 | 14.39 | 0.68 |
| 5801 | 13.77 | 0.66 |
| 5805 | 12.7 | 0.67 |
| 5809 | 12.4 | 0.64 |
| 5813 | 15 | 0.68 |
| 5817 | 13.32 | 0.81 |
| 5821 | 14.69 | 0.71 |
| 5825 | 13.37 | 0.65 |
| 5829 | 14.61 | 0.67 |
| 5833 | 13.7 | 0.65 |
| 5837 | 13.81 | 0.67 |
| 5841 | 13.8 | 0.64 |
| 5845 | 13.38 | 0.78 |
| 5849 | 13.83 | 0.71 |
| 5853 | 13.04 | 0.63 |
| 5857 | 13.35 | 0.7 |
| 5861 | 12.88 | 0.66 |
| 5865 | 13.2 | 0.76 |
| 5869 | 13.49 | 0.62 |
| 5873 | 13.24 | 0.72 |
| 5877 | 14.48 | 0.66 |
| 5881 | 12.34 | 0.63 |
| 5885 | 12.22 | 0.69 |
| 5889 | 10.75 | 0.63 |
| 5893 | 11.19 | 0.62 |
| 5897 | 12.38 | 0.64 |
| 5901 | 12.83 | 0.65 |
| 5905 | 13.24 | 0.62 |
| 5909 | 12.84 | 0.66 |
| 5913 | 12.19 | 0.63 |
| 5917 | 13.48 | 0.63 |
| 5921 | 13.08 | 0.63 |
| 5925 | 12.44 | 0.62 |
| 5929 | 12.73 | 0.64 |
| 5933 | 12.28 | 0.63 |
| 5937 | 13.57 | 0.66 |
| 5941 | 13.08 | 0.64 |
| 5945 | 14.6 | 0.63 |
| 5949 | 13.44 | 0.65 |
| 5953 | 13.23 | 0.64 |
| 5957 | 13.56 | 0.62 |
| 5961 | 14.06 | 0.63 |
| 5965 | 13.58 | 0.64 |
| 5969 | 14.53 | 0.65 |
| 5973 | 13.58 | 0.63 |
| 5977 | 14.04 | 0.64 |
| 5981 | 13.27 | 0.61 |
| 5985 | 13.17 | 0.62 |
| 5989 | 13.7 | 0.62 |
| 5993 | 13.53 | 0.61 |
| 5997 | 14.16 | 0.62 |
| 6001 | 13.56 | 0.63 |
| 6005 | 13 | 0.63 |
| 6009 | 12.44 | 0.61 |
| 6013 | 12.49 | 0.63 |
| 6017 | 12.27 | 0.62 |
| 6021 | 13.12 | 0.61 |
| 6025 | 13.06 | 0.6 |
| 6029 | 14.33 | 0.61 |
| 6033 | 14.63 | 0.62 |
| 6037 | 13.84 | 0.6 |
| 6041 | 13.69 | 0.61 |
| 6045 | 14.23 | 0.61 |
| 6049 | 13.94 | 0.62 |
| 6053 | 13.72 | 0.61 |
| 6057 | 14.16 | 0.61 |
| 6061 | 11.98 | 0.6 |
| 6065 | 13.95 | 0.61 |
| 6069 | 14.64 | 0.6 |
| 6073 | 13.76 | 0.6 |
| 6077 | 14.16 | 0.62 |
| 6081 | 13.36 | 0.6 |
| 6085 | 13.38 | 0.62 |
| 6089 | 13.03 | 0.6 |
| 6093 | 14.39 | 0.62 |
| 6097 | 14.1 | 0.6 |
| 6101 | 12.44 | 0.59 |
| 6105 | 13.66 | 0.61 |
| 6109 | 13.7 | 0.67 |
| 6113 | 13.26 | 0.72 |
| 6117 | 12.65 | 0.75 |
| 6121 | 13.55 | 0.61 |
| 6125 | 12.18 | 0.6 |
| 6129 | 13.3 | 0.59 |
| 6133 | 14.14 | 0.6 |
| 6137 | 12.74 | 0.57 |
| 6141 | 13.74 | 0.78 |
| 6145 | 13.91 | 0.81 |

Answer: 0.01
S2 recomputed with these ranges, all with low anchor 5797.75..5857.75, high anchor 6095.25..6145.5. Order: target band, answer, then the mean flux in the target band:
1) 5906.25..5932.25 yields 0.064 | 12.8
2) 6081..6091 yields 0.010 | 13.2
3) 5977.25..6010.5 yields 0.005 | 13.4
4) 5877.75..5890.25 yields 0.127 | 12.1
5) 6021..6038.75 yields -0.035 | 13.9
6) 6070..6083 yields -0.037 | 13.8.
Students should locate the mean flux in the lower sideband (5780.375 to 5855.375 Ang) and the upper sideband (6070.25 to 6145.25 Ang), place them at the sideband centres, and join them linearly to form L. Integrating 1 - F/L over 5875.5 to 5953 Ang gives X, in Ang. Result 4.0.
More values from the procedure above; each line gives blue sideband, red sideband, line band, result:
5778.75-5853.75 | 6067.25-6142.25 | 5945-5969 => -0.4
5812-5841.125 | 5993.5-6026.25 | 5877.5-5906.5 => 3.0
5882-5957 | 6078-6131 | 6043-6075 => -1.5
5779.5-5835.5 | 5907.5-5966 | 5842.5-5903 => 2.3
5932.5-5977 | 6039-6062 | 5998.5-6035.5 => 1.2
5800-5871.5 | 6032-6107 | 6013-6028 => 0.9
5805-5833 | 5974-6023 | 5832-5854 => 0.2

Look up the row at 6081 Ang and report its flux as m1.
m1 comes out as 13.36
